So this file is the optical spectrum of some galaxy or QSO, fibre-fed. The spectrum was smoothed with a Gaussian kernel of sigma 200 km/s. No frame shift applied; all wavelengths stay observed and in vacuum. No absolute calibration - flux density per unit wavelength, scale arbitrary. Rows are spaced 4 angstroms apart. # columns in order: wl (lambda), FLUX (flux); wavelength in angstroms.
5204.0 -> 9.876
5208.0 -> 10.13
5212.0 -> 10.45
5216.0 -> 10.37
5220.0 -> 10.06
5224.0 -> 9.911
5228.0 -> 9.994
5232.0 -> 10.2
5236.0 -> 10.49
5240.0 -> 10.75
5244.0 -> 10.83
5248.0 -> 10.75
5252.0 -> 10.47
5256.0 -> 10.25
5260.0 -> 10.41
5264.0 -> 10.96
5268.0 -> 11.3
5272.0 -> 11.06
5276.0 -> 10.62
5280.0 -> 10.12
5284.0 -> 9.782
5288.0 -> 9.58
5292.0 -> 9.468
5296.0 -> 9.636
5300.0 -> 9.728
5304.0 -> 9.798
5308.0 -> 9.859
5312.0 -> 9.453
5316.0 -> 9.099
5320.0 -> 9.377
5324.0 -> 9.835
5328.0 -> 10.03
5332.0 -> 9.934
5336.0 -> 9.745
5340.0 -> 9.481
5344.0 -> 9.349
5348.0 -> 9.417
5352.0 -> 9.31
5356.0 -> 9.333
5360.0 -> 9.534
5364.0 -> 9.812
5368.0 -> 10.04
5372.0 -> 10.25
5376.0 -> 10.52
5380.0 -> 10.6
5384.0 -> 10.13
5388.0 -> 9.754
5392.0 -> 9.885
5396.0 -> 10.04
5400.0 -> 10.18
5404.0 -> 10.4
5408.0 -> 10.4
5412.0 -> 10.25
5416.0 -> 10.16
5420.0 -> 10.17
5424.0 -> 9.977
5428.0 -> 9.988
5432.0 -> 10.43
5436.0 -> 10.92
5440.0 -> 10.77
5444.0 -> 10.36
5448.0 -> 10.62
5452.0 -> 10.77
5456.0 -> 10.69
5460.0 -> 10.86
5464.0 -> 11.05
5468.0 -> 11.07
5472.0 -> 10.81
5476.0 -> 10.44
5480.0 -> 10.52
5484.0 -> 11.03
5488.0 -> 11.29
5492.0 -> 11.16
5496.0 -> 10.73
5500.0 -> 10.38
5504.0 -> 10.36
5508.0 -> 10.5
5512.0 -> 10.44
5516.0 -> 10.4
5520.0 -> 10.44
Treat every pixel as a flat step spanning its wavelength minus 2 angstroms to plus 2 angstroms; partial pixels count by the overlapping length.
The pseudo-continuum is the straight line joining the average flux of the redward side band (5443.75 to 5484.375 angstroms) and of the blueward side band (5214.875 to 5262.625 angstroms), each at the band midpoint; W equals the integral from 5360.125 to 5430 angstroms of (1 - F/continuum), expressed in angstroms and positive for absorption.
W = 3.3 angstroms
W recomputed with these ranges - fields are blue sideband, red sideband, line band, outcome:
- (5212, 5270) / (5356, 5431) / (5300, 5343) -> 2.60 angstroms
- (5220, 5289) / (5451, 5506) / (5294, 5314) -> 1.57 angstroms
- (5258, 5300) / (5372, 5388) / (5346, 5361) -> 1.33 angstroms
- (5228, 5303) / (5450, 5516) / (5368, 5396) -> 1.03 angstroms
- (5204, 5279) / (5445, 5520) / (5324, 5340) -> 1.10 angstroms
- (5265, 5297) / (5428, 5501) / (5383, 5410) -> 1.16 angstroms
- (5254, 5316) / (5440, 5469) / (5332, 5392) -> 3.41 angstroms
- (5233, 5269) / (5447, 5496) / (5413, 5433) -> 1.26 angstroms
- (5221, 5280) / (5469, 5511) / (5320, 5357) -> 3.53 angstroms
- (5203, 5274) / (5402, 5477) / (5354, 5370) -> 1.26 angstroms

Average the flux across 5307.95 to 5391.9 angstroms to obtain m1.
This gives 9.76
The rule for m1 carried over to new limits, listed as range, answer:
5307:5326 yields 9.51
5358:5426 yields 10.1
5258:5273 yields 10.9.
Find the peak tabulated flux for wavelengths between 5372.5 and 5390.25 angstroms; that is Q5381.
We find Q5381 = 10.6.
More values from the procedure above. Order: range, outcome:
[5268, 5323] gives 11.3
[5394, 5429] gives 10.4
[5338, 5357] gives 9.481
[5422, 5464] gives 11.05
